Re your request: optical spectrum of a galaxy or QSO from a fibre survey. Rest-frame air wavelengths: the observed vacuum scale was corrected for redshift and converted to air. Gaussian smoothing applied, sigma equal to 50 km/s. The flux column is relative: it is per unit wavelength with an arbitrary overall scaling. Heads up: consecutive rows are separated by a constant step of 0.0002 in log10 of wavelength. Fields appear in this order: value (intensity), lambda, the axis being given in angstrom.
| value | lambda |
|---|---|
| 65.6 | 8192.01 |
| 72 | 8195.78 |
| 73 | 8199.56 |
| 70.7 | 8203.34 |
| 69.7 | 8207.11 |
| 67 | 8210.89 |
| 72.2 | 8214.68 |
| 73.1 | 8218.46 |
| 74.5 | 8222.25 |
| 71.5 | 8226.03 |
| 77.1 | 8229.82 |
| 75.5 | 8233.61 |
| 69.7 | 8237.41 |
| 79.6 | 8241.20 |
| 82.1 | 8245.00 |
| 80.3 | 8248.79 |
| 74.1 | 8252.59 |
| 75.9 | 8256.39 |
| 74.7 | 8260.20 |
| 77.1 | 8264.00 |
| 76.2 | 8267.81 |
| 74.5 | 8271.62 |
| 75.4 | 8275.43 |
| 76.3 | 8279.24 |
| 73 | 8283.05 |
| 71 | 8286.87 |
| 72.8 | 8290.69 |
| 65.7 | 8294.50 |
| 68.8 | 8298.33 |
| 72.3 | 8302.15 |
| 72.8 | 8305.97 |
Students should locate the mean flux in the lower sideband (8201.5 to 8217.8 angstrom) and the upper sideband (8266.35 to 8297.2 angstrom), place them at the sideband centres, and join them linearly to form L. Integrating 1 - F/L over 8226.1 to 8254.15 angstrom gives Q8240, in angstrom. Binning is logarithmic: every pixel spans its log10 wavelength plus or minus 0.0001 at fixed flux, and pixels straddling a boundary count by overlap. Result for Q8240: -2.1 angstrom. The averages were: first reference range 70.2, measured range 76.6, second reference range 72.9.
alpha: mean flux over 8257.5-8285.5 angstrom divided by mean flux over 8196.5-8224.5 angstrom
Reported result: 1.05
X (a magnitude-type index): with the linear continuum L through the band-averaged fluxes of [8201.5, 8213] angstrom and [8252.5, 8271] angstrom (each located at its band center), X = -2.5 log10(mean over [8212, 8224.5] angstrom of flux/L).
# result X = -0.04 mag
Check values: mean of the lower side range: 69.2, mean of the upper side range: 75.6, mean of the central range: 72.8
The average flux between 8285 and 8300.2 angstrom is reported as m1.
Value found 69.6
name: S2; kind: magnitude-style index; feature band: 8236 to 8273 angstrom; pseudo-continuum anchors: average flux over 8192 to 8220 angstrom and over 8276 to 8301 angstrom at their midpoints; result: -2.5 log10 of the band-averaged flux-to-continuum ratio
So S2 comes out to -0.079 mag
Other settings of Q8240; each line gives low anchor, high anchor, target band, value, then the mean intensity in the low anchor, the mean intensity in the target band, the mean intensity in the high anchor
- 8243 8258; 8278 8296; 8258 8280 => -0.2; 78.2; 75.7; 71.7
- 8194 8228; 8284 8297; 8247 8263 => -1.3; 71.5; 76.3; 70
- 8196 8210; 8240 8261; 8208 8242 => 0.5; 70.9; 73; 77.9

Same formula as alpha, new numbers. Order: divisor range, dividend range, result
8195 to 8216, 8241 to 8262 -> 1.10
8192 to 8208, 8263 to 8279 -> 1.07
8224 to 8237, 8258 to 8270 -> 1.02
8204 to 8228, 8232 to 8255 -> 1.08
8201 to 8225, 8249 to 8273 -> 1.06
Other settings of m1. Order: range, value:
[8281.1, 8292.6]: 72.3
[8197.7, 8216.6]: 70.5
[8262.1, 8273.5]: 75.9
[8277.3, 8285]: 74.6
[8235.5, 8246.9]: 77.1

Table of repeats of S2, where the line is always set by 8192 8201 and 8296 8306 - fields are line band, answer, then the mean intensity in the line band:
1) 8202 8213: 0.03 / 69.1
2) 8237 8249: -0.11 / 78.7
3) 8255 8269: -0.08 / 75.9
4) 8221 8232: -0.05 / 74.4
